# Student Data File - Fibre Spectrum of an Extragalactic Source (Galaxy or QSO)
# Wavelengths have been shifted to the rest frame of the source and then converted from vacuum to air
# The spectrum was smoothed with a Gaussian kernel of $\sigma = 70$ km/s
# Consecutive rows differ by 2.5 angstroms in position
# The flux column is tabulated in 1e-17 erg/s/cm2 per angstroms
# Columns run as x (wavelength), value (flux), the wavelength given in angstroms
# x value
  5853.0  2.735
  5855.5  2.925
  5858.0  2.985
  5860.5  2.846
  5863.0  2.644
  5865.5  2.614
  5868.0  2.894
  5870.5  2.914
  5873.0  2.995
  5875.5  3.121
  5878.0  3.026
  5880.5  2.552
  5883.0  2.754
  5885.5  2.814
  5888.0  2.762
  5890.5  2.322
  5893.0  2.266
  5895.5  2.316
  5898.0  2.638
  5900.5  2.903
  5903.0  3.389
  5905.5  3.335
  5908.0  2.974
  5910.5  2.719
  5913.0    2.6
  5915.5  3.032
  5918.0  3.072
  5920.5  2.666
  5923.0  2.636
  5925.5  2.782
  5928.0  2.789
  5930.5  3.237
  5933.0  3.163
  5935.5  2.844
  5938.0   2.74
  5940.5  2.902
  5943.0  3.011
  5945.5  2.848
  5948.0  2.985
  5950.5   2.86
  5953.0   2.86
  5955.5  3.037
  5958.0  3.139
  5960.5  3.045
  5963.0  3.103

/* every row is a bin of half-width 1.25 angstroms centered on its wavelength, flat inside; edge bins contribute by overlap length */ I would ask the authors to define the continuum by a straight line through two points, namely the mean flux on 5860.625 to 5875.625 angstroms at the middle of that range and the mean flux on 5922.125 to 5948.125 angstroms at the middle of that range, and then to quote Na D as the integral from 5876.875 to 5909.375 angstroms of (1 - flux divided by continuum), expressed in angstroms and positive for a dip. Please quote 1.07 angstroms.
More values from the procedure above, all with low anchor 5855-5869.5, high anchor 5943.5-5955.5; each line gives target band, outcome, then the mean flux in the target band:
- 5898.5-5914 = -0.6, 2.98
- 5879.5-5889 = 0.4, 2.72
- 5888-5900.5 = 1.6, 2.47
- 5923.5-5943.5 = -0.2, 2.92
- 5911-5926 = 0.4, 2.79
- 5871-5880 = -0.5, 2.99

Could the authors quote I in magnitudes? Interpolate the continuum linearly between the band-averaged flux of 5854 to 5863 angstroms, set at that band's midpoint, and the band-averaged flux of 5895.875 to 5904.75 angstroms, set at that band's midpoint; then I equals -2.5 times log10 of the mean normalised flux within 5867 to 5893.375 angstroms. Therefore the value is 0.05 mag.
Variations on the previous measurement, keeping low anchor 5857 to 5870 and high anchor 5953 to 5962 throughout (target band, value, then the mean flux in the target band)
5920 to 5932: 0.05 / 2.84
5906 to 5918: 0.01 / 2.89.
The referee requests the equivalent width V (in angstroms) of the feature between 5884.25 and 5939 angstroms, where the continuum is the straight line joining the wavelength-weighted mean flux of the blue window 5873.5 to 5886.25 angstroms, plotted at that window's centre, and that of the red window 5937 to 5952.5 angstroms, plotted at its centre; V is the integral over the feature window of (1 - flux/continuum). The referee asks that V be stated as 1.1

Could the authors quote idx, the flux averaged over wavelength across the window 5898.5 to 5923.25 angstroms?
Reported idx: 2.94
